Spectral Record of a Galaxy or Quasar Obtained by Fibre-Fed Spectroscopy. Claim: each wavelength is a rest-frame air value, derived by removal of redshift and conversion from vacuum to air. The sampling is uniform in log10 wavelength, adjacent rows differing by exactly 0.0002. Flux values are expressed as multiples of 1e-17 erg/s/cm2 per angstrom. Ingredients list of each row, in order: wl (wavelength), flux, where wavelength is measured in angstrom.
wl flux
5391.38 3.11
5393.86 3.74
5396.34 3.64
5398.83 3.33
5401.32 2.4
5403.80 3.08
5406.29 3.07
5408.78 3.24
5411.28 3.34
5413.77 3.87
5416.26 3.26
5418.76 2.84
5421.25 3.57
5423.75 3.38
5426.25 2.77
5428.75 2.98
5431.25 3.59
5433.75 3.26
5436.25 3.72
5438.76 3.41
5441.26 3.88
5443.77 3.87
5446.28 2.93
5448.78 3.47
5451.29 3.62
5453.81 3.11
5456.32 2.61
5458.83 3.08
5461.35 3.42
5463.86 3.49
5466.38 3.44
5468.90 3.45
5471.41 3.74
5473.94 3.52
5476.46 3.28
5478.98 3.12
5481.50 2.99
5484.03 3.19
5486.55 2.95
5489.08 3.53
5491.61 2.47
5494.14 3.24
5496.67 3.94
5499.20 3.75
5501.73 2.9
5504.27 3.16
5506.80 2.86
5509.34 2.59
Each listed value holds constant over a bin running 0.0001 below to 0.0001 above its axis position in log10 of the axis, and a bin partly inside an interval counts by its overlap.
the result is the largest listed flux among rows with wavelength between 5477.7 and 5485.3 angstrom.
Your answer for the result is 3.19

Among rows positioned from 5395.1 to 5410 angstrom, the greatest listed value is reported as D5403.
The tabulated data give 3.64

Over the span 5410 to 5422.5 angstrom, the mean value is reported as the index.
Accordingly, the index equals 3.37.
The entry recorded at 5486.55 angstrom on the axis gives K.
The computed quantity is 2.95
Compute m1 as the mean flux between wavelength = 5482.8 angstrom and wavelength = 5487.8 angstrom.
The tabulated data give 3.07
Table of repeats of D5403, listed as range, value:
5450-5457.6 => 3.62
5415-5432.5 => 3.59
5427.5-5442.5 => 3.88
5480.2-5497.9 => 3.94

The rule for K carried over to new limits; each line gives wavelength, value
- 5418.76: 2.84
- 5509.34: 2.59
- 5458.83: 3.08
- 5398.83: 3.33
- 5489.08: 3.53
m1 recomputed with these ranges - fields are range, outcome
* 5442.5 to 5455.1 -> 3.4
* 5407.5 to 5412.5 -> 3.28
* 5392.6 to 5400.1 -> 3.57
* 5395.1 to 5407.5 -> 3.1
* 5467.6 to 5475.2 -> 3.57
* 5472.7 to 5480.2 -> 3.31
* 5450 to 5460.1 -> 3.1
